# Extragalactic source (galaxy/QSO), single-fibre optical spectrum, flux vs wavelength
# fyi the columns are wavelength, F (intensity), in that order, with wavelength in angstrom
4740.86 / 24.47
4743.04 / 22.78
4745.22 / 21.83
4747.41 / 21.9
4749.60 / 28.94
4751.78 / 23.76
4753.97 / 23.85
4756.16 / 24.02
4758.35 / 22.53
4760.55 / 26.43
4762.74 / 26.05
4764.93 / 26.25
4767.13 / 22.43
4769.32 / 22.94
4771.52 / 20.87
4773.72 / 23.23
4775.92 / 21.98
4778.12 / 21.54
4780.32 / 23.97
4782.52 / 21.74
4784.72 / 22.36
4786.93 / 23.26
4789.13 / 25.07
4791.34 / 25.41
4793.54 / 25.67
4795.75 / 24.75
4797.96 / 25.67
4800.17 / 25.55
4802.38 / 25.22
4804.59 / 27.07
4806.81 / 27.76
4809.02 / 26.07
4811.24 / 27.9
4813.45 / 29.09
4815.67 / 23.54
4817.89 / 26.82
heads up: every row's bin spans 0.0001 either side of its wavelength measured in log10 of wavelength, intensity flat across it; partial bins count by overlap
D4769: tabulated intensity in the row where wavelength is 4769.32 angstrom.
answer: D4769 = 22.94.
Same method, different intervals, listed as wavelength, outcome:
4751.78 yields 23.76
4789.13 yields 25.07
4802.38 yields 25.22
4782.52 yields 21.74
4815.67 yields 23.54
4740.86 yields 24.47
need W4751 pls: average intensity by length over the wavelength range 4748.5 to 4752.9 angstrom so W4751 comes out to 26.4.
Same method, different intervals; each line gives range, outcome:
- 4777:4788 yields 22.6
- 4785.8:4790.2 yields 24.1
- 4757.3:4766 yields 25.3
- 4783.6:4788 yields 22.8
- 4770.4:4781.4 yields 22.3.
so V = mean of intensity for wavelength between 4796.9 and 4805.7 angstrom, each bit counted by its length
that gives 25.9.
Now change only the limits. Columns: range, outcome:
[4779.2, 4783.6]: 22.9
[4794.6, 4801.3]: 25.3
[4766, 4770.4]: 22.7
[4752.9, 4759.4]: 23.5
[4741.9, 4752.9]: 23.9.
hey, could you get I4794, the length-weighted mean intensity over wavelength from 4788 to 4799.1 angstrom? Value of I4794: 25.3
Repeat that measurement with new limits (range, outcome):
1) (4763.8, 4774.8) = 23.2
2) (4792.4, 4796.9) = 25.2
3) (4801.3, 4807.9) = 26.7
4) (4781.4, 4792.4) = 23.6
